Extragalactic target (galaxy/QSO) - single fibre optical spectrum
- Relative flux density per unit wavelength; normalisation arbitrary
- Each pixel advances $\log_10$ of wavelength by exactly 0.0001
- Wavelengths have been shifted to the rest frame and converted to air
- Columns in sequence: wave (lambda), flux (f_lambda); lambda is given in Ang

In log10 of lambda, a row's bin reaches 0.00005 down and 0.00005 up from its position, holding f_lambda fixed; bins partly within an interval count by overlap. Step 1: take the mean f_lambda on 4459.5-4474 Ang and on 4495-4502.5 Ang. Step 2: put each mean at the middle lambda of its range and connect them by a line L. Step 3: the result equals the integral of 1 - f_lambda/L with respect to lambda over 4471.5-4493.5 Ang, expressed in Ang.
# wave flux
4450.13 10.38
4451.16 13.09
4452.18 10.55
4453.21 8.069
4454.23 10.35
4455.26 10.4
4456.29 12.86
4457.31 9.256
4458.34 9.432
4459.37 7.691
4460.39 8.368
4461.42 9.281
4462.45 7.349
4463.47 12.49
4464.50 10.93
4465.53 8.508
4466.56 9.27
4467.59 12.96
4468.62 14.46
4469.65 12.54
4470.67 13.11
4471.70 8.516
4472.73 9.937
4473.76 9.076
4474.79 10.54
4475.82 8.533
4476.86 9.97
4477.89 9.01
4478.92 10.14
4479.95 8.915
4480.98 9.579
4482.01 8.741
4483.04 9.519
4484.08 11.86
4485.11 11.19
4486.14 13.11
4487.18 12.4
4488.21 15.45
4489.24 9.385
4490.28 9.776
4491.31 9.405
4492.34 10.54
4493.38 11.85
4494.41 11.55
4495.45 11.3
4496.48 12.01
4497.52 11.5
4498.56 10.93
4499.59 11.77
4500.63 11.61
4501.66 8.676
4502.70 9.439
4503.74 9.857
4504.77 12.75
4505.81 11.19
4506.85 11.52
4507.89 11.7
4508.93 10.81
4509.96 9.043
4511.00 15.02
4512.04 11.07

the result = 0.84 Ang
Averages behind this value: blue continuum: 10.4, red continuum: 11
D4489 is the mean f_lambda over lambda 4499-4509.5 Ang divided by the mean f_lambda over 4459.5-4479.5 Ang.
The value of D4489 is 1.07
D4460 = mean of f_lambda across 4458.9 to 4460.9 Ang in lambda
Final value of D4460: 8.06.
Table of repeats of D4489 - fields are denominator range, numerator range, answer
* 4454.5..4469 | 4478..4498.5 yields 1.07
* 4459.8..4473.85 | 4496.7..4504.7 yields 1.02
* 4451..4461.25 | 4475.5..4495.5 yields 1.07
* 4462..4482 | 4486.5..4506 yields 1.08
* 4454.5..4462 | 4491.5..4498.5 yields 1.18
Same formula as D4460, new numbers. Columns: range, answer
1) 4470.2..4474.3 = 10.1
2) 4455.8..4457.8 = 11.1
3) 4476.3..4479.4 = 9.67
